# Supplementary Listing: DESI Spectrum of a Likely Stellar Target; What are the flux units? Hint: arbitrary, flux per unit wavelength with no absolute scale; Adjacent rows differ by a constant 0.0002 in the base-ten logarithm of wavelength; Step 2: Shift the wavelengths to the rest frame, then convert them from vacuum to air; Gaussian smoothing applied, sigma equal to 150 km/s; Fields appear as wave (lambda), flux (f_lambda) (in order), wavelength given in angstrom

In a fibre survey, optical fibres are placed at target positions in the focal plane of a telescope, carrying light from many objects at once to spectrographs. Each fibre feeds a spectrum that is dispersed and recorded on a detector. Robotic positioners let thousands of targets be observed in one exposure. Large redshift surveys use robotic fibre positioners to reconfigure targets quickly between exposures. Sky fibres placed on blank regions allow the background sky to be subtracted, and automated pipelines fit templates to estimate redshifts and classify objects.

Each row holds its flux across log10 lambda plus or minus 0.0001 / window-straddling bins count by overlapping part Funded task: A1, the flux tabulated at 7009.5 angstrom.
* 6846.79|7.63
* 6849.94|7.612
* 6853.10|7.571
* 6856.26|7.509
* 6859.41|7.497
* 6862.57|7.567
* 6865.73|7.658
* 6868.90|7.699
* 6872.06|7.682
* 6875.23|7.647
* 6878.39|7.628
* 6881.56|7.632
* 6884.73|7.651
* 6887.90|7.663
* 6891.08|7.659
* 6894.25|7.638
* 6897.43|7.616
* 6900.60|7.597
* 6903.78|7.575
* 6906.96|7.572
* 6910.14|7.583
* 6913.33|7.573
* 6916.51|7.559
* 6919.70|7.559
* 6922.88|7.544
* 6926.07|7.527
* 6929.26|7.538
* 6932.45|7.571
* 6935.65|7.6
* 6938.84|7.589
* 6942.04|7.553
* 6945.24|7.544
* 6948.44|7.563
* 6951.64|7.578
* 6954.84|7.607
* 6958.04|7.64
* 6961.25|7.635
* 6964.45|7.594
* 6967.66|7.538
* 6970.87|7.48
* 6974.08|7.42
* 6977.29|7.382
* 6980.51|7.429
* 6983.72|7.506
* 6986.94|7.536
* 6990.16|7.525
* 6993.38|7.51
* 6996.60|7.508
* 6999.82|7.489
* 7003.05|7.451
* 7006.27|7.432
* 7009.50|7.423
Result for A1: 7.423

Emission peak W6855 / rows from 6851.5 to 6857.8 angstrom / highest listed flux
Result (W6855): 7.571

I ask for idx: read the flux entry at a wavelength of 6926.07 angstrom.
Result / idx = 7.527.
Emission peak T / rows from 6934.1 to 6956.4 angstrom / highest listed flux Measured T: 7.607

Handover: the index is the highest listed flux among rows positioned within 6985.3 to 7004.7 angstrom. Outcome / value 7.536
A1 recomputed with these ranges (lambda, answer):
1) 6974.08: 7.42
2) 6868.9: 7.699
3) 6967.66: 7.538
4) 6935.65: 7.6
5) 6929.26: 7.538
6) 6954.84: 7.607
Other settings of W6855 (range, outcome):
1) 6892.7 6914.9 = 7.638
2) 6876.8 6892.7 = 7.663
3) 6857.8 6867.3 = 7.658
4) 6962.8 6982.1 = 7.594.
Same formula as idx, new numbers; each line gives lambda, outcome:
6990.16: 7.525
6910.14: 7.583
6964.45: 7.594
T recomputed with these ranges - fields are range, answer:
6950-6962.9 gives 7.64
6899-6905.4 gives 7.597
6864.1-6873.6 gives 7.699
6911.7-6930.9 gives 7.573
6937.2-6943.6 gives 7.589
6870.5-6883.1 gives 7.682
